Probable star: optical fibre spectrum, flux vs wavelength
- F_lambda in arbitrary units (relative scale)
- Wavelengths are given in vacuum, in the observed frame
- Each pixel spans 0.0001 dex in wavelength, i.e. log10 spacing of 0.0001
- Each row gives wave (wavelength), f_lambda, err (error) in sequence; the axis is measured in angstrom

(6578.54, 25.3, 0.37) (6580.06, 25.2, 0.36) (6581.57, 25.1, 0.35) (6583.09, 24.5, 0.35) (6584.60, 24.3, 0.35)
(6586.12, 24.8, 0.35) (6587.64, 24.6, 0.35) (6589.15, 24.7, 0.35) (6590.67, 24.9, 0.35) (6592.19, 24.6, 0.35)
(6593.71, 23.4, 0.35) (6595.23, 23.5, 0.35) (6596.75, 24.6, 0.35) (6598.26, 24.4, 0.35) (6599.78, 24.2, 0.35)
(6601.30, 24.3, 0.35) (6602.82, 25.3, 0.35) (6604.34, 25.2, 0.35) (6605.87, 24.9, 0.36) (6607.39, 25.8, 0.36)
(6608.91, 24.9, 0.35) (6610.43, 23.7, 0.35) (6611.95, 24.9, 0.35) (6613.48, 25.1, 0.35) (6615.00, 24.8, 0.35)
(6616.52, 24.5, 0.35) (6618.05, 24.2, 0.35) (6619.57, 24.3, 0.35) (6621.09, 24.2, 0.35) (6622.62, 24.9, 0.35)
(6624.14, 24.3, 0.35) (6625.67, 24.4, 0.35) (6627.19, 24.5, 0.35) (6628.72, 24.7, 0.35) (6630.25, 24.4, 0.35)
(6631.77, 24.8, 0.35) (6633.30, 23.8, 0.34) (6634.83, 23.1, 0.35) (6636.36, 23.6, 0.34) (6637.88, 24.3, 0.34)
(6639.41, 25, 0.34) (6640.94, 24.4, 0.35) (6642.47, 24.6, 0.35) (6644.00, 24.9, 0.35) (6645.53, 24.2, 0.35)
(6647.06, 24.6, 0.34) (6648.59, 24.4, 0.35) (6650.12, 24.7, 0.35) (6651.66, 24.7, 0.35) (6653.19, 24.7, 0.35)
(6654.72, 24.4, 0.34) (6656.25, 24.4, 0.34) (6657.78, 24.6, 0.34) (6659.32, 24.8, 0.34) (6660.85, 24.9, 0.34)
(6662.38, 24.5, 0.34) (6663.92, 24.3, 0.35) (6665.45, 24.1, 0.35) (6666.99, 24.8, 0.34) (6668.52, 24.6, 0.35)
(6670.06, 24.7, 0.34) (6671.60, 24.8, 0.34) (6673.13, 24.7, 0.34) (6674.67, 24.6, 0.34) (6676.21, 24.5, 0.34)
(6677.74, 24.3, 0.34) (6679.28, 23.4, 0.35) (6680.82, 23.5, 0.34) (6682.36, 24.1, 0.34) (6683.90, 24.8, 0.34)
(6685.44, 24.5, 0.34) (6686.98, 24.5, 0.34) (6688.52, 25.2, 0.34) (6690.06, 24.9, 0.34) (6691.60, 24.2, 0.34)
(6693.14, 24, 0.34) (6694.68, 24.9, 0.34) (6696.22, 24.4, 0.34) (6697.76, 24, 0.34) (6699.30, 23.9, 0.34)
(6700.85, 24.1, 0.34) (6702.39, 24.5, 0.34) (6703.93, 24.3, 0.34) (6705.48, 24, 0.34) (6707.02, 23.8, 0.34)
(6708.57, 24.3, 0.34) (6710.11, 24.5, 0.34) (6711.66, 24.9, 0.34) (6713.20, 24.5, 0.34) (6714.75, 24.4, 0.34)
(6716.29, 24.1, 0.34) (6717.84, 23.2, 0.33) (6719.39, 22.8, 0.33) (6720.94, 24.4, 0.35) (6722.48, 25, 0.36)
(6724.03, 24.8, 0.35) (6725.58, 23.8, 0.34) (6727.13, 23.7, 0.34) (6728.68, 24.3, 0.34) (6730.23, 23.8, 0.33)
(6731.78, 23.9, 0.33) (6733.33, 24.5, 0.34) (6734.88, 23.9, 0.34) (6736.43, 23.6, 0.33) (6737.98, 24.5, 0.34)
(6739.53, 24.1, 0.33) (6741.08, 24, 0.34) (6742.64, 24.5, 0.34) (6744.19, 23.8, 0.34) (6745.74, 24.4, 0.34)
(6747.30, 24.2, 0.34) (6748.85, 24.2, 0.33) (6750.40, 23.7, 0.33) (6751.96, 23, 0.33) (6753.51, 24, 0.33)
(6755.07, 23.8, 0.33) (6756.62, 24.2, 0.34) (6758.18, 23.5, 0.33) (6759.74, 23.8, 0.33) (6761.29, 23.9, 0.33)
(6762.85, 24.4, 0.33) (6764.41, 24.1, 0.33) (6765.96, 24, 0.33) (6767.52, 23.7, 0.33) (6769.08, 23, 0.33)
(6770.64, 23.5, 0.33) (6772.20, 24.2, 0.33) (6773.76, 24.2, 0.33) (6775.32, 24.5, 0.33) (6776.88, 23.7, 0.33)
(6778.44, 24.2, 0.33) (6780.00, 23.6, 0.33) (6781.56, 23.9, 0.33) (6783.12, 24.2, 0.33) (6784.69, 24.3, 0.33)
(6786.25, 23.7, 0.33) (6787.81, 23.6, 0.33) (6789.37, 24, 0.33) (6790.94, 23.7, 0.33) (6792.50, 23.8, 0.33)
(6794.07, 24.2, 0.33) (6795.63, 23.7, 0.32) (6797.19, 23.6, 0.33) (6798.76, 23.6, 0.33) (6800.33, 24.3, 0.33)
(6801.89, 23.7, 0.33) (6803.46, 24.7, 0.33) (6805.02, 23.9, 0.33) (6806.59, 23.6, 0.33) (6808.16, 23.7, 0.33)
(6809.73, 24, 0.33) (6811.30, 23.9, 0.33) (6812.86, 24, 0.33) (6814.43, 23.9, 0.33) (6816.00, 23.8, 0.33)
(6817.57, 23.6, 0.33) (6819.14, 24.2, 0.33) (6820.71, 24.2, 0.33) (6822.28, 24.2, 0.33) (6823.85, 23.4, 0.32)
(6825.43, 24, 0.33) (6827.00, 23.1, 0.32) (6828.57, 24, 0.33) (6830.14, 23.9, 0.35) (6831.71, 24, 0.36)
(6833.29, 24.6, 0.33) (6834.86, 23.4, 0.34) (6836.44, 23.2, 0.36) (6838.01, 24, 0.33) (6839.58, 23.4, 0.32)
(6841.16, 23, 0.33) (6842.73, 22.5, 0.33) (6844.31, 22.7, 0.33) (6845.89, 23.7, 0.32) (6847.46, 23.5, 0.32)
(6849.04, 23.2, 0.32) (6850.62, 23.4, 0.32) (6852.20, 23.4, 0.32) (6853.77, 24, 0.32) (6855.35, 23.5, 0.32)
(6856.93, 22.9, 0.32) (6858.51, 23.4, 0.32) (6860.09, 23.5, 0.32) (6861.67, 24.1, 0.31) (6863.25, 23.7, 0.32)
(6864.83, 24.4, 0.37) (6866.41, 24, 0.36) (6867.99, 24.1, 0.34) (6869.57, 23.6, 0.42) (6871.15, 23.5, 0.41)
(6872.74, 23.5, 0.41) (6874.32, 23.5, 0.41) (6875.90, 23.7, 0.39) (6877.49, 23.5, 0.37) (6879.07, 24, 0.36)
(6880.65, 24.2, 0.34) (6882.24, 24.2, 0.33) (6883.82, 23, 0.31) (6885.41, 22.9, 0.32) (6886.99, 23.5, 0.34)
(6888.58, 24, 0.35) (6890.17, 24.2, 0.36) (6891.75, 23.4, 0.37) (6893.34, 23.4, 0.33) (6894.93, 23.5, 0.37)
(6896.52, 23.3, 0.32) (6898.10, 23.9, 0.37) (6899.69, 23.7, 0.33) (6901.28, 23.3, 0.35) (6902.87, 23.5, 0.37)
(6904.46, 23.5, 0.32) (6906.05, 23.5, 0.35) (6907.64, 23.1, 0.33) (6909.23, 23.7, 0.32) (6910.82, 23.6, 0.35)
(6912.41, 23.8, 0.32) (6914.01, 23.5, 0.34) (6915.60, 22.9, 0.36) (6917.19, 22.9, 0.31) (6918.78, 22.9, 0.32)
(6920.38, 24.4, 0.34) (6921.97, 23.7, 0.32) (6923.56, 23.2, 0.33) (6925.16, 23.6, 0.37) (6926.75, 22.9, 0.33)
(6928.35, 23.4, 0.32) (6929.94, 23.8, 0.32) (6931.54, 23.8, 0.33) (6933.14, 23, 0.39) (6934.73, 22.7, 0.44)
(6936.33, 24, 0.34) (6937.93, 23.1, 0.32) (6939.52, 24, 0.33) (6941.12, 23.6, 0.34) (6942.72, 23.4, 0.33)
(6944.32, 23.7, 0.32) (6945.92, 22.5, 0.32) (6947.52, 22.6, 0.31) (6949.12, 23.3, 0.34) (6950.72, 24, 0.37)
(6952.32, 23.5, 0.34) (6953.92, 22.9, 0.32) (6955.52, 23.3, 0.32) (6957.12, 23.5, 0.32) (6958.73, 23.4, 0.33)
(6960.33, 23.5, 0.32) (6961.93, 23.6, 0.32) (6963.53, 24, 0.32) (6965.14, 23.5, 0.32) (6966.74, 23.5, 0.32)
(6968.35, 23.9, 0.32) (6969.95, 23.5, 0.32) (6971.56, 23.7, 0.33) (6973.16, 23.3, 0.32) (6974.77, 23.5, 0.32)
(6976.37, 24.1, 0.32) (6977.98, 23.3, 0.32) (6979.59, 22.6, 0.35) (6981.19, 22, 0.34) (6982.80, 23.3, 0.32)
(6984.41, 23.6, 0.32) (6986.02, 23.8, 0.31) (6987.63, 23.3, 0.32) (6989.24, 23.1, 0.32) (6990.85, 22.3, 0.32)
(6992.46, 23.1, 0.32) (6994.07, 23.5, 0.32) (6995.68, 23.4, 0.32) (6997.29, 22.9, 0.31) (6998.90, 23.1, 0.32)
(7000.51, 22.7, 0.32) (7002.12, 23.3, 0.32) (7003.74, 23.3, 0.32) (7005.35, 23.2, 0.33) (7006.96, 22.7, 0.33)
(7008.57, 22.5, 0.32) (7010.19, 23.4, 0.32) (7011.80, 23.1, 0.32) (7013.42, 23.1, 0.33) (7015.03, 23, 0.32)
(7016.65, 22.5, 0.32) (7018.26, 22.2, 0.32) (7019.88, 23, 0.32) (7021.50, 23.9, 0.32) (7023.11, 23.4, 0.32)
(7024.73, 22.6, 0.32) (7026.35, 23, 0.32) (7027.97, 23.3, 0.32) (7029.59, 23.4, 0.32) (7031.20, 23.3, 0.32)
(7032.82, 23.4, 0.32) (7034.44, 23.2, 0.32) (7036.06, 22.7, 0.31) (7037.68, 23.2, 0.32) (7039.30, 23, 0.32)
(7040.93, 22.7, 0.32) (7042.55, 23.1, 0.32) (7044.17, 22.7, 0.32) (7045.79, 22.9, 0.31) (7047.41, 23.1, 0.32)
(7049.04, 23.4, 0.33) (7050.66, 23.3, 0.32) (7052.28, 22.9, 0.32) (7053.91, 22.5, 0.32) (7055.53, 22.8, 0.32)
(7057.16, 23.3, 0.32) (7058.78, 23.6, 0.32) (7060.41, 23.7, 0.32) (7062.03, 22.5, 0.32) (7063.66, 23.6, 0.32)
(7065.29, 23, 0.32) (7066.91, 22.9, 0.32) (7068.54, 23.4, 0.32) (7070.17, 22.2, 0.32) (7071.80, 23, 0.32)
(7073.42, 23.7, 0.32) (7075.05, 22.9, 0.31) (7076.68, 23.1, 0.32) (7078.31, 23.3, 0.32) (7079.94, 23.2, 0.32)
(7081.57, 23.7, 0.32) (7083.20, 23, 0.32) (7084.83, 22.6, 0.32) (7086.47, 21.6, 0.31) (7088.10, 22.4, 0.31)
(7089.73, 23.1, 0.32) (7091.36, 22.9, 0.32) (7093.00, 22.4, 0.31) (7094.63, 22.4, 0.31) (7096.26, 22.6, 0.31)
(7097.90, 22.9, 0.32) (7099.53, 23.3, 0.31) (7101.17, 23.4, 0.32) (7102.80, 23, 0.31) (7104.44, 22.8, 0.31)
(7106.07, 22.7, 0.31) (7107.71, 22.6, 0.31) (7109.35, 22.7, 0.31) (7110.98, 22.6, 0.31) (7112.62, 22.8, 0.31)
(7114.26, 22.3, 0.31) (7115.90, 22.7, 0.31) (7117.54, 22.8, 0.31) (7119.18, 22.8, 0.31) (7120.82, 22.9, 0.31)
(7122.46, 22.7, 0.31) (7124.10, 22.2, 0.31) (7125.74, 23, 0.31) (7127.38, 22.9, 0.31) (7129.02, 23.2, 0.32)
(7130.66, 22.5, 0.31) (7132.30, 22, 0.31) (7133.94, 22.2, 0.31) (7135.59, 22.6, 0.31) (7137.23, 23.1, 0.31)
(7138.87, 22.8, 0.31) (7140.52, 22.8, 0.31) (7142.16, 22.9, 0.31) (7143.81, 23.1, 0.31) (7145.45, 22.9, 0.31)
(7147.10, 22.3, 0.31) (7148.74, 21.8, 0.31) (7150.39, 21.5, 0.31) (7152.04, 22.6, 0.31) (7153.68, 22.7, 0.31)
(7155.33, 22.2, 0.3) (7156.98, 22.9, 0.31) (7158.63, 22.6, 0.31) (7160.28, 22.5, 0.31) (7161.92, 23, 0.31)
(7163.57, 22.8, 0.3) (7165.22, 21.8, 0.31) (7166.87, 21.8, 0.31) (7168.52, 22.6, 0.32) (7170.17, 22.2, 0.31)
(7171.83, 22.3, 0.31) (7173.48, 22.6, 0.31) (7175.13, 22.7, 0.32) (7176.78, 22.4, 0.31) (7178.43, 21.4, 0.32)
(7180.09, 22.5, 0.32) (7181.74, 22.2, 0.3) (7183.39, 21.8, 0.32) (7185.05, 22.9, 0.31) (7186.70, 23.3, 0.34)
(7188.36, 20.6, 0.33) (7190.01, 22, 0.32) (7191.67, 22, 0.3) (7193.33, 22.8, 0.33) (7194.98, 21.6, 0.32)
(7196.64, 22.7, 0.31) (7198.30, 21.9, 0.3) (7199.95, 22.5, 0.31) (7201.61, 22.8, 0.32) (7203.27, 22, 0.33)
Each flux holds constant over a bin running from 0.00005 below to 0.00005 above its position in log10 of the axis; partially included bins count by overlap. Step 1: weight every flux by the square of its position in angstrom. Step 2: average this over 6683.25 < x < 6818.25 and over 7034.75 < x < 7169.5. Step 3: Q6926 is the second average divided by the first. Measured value 1.05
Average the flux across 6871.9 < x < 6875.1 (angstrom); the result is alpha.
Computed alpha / 23.5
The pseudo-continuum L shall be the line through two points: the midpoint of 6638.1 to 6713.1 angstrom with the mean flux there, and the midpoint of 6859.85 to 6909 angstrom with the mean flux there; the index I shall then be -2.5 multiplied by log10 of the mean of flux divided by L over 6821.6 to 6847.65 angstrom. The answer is 0.01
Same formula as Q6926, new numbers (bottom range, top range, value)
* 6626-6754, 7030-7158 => 1.06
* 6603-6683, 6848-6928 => 1.03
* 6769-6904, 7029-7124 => 1.04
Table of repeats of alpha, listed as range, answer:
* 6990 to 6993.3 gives 22.7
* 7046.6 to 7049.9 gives 23.2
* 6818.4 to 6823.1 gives 24.2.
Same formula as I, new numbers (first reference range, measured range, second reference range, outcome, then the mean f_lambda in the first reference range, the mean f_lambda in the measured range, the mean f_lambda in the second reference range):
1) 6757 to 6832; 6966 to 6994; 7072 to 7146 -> -0.002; 23.9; 23.3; 22.8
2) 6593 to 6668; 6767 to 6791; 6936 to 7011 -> 0.005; 24.5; 23.9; 23.3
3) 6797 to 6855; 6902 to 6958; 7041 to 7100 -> 0.000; 23.7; 23.4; 23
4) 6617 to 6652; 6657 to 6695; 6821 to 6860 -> -0.012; 24.4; 24.5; 23.5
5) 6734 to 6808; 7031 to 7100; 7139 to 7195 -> -0.010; 23.9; 23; 22.4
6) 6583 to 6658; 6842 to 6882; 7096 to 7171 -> 0.002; 24.5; 23.6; 22.6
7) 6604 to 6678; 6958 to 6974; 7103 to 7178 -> -0.015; 24.5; 23.6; 22.6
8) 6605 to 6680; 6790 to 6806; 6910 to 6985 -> 0.001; 24.5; 23.9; 23.4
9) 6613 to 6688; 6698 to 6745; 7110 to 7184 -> 0.002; 24.4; 24.1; 22.5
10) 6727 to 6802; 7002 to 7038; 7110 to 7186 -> -0.003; 23.9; 23.1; 22.5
